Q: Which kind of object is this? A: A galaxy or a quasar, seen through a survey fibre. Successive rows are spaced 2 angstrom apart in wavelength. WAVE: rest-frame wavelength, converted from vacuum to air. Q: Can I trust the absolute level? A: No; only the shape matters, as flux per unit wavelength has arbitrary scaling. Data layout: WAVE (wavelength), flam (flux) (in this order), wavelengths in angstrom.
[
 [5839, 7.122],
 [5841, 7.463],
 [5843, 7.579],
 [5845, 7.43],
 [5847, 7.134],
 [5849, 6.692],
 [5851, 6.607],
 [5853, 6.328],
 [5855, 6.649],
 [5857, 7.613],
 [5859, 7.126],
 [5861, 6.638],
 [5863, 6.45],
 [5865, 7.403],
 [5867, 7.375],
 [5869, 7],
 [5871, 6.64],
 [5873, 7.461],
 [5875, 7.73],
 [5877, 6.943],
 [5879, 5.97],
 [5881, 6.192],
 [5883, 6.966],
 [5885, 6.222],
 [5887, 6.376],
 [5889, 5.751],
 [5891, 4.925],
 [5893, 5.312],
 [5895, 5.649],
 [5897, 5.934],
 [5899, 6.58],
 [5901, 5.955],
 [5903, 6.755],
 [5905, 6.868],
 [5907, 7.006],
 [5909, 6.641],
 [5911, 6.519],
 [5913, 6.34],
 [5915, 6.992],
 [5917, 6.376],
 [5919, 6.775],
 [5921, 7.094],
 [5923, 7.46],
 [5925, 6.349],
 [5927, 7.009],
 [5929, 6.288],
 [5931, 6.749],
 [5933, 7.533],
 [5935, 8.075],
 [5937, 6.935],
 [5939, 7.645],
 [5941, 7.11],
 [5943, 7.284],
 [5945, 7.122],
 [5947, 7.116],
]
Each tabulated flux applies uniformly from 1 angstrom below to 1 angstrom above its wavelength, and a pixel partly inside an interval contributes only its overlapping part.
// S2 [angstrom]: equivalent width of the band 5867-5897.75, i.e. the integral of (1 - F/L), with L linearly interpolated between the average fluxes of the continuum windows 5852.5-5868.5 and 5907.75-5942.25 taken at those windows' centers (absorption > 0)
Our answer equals 2.58 angstrom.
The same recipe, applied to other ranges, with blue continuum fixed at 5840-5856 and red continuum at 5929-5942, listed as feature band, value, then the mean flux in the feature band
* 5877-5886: 0.9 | 6.4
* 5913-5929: 0.9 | 6.8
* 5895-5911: 1.5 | 6.48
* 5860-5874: 0.1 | 7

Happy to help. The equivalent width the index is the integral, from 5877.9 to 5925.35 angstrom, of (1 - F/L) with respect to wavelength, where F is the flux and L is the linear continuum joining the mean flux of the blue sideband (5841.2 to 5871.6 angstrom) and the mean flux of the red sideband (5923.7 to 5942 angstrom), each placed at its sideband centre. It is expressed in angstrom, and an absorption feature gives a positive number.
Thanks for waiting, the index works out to 4.5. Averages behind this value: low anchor 6.99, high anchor 7.08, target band 6.38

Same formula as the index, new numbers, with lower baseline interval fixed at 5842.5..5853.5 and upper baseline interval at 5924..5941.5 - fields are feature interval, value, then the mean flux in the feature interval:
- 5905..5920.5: 0.8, 6.69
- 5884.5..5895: 2.0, 5.69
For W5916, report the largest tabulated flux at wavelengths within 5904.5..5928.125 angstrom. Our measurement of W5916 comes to 7.46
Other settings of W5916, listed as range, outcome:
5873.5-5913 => 7.73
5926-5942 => 8.075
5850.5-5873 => 7.613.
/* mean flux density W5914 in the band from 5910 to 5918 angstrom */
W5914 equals 6.56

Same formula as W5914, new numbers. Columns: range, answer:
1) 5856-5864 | 6.96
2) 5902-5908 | 6.88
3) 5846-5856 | 6.68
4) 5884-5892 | 5.82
